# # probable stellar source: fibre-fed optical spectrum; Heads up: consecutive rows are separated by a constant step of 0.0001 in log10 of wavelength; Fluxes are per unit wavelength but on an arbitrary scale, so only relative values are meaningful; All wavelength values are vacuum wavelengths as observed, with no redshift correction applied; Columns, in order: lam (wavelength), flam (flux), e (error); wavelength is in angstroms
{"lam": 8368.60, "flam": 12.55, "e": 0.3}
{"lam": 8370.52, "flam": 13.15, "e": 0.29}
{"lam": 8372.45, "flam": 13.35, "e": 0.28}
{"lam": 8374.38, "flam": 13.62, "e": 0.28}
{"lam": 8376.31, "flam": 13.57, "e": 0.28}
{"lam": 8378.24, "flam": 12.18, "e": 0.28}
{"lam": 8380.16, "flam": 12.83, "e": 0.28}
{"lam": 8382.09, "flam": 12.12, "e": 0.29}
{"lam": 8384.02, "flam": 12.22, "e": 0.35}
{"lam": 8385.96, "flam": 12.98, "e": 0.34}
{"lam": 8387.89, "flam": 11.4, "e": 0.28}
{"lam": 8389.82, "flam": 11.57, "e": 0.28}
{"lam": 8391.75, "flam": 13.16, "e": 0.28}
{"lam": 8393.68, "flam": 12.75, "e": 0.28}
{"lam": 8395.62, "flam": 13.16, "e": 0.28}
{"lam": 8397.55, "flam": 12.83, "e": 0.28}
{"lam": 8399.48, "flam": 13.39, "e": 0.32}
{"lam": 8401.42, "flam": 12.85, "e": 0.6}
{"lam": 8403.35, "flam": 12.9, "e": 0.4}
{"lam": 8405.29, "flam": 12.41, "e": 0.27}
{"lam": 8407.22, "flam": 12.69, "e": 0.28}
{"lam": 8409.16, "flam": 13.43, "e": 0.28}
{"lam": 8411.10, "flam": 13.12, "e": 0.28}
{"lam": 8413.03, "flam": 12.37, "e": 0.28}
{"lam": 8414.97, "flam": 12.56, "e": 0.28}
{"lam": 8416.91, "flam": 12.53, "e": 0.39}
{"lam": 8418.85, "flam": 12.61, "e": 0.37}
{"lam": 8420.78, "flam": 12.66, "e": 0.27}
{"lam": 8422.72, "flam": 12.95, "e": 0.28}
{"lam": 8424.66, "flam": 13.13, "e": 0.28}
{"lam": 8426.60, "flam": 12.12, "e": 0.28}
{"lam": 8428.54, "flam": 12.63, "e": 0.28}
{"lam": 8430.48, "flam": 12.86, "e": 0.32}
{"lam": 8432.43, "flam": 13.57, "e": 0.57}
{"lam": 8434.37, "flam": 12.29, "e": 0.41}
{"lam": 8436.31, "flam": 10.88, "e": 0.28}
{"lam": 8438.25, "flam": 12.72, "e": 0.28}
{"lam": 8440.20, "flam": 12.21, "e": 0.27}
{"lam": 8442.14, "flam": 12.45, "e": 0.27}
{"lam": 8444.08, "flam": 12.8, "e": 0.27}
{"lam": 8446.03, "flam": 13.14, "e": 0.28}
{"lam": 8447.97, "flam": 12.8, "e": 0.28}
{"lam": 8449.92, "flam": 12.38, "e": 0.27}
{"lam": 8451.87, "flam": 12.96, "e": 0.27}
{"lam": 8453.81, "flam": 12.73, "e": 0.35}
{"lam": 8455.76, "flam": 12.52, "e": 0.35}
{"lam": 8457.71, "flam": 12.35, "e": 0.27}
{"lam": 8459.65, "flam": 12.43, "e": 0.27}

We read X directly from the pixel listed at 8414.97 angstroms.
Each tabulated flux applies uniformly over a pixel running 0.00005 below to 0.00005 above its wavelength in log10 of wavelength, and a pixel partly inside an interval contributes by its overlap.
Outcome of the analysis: 12.56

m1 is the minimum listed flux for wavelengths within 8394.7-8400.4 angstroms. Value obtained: 12.83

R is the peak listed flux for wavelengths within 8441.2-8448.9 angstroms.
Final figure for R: 13.14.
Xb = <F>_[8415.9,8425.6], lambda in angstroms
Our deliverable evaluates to 12.8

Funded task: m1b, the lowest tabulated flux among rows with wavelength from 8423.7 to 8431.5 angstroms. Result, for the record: 12.12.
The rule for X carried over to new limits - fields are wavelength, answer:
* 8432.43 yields 13.57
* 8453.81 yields 12.73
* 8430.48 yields 12.86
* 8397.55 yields 12.83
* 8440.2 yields 12.21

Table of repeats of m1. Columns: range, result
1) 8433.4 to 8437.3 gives 10.88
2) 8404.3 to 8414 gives 12.37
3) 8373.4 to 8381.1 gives 12.18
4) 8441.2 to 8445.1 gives 12.45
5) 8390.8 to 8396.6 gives 12.75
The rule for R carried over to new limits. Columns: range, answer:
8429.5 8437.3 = 13.57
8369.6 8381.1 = 13.62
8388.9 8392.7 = 13.16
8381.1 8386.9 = 12.98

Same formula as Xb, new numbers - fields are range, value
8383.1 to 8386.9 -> 12.6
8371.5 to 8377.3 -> 13.5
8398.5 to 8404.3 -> 13.1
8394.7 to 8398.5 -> 13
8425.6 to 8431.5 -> 12.5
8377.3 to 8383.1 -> 12.4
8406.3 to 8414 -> 12.9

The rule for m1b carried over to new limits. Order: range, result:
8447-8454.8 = 12.38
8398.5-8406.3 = 12.41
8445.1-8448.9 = 12.8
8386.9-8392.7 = 11.4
